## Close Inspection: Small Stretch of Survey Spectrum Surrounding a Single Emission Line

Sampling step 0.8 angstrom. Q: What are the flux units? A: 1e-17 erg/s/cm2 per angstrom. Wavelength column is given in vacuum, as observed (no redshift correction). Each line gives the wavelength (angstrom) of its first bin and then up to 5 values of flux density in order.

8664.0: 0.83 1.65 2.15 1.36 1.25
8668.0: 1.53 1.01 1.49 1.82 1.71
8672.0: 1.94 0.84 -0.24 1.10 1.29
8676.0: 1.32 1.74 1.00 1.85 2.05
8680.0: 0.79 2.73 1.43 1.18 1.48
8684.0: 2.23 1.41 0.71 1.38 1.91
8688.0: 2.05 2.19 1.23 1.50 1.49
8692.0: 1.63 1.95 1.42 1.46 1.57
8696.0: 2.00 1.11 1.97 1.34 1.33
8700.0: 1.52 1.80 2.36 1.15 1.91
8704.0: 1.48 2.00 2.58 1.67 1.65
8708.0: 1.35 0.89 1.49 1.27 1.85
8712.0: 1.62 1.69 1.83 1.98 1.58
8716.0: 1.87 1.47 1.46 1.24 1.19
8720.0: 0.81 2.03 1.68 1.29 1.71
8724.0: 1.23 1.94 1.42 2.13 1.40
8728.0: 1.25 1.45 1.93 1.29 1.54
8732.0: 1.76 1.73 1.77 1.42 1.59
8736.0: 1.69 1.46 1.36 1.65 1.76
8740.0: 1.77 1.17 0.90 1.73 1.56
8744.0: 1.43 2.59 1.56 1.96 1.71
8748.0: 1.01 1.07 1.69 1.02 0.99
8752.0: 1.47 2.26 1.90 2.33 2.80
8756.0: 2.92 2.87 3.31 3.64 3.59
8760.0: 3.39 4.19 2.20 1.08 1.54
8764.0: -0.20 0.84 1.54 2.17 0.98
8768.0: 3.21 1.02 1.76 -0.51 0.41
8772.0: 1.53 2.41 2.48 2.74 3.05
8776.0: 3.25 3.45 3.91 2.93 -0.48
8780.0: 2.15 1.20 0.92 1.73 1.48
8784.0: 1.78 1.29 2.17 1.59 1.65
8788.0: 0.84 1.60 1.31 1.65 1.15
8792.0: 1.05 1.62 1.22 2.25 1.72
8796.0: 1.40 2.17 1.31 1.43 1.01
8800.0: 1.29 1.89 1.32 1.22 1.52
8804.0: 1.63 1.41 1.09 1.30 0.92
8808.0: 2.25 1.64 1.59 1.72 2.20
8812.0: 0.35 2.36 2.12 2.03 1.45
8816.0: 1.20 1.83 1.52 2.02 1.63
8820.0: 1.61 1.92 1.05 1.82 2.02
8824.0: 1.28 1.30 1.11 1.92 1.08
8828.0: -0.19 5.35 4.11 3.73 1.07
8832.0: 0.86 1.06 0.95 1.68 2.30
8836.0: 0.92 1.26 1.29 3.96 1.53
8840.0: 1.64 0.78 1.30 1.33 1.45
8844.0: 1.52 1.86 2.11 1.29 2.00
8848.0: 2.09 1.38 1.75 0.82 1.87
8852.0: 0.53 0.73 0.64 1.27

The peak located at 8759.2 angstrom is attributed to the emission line [S II] 6716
